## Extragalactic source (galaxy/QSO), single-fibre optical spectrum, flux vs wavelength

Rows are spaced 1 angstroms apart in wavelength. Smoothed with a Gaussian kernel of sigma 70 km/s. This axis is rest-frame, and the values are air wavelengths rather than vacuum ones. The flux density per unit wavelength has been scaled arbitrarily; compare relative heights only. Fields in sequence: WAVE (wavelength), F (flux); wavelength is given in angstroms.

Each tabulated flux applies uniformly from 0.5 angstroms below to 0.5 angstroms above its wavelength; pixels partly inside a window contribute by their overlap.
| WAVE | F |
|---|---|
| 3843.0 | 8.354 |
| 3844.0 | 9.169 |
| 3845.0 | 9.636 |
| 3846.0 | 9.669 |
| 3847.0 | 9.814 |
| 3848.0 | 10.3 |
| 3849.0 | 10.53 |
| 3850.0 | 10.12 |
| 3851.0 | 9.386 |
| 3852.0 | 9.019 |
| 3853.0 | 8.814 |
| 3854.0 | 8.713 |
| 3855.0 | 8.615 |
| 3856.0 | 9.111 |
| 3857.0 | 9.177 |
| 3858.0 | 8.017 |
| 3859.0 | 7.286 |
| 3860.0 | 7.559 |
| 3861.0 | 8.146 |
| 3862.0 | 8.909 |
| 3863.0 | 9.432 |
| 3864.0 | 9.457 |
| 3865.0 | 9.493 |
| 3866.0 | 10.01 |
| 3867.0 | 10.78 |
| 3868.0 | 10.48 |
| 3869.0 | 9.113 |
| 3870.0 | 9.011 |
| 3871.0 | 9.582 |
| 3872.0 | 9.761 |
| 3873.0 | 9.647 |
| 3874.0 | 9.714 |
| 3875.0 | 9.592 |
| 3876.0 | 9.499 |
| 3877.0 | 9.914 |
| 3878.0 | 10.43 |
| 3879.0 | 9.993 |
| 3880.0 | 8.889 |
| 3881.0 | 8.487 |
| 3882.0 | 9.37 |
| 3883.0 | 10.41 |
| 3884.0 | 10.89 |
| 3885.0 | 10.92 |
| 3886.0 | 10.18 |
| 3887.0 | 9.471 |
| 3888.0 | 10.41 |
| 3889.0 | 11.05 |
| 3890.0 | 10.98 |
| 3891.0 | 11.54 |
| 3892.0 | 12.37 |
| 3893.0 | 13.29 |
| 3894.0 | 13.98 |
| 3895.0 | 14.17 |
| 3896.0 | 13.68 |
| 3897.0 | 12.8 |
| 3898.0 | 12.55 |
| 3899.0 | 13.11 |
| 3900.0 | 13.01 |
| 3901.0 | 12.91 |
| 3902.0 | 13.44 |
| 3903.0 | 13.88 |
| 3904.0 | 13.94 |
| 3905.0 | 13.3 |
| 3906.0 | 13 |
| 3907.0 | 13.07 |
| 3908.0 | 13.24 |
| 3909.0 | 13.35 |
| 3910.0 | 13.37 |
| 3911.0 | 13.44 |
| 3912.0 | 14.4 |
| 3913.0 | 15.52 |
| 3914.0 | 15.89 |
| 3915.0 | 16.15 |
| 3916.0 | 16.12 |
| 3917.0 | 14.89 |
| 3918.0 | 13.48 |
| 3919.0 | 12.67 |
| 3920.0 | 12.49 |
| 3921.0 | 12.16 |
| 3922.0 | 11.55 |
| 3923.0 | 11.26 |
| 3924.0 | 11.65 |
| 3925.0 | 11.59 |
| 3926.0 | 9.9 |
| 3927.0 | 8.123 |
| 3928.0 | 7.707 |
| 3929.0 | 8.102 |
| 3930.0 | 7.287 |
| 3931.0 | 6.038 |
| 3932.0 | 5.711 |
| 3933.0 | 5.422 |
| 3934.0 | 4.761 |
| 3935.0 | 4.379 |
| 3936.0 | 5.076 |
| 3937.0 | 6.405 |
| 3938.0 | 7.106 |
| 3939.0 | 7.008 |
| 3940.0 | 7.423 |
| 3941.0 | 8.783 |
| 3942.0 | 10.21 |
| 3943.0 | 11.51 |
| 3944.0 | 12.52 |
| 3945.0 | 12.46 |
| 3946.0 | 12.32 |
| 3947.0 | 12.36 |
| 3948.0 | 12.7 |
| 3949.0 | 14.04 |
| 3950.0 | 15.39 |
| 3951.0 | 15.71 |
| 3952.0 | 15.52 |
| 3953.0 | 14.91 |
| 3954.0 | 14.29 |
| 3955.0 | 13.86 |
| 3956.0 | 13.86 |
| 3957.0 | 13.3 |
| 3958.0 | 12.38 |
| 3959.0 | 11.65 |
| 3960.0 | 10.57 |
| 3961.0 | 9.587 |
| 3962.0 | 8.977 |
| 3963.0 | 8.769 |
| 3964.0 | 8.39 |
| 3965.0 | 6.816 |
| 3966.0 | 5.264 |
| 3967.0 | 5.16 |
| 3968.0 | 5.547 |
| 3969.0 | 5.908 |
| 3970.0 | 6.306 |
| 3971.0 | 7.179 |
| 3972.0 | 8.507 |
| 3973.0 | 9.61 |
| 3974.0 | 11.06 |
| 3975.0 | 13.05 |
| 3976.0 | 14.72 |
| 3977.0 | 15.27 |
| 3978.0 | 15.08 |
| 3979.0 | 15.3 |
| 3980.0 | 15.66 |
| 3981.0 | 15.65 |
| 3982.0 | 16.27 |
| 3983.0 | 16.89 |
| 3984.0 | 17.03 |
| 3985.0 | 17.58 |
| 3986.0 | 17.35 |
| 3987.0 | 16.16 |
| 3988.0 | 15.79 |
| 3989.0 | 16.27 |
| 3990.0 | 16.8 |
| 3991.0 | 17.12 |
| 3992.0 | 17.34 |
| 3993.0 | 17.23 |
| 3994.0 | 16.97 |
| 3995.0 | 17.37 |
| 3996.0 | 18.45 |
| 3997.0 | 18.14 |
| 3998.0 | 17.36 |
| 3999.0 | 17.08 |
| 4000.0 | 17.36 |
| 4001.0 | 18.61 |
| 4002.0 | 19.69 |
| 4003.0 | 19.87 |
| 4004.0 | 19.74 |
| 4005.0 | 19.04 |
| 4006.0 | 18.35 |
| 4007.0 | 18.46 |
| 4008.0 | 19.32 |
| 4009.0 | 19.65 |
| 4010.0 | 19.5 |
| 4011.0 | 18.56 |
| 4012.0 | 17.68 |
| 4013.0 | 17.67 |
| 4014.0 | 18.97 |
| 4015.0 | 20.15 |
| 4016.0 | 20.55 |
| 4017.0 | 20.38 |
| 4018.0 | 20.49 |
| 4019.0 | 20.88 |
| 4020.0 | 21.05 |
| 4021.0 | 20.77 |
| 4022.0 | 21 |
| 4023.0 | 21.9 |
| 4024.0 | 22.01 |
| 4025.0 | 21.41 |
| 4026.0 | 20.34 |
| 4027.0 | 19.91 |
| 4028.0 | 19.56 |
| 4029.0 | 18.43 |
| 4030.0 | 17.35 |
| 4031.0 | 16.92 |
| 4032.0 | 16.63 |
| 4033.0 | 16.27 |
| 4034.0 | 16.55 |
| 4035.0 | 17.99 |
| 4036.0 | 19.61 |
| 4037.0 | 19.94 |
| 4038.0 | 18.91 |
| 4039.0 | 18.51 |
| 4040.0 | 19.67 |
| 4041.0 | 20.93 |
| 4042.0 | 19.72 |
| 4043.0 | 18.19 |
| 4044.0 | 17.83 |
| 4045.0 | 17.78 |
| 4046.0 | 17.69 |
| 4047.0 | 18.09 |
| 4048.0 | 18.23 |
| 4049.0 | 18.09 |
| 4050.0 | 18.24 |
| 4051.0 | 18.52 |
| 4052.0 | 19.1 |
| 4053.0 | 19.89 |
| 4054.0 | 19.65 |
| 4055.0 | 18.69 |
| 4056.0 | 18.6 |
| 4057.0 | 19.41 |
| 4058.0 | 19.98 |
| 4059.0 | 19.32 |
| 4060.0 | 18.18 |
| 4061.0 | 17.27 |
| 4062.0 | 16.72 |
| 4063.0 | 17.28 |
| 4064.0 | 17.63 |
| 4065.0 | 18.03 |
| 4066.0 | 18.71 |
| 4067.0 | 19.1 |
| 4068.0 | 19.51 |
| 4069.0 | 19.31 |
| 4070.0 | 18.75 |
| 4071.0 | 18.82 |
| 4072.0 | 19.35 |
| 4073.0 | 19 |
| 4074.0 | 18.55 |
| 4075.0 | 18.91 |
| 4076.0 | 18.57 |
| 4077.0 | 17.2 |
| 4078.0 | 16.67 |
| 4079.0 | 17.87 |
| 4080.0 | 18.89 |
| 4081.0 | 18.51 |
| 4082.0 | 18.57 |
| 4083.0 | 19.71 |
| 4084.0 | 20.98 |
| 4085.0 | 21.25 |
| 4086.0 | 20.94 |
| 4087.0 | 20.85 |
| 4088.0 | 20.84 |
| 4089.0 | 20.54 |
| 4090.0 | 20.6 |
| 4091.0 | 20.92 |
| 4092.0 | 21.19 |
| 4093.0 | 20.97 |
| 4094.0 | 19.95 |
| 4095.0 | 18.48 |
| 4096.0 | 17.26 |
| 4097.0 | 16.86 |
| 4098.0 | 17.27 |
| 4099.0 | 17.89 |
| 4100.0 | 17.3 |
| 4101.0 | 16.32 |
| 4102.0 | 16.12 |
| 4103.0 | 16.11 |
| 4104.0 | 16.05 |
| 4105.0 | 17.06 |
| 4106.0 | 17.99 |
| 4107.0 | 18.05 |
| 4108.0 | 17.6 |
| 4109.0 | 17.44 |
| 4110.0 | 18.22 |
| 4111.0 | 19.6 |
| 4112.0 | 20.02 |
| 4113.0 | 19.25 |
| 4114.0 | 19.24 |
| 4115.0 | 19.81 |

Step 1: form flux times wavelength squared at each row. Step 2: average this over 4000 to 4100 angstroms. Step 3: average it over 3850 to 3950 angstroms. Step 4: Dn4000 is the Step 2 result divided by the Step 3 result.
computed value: 1.9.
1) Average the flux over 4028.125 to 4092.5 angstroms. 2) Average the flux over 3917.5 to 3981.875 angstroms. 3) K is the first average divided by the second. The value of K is 1.8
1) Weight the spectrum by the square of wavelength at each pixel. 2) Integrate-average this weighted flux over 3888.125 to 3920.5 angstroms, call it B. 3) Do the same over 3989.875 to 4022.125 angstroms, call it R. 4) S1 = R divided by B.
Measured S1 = 1.48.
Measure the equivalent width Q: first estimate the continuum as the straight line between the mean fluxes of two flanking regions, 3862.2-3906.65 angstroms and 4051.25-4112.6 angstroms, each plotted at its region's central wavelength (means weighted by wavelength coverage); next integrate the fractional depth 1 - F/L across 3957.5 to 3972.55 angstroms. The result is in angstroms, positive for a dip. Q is 6.5 angstroms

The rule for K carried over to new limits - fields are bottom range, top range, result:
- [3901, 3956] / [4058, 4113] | 1.62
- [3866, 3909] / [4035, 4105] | 1.65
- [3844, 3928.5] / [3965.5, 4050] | 1.54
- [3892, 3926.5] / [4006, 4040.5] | 1.45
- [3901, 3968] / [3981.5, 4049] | 1.67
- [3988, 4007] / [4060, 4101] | 1.06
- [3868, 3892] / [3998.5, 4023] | 1.94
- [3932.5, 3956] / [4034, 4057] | 1.76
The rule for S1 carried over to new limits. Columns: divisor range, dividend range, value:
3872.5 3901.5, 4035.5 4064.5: 1.82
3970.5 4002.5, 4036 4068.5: 1.22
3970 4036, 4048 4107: 1.11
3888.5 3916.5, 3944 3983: 0.90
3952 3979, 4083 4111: 1.89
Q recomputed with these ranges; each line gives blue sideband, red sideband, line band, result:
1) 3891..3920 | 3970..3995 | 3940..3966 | 4.68 angstroms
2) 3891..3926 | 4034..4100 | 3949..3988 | 7.98 angstroms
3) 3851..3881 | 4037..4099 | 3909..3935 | 1.56 angstroms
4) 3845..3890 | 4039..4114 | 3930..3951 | 5.95 angstroms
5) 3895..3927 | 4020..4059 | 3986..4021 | -2.13 angstroms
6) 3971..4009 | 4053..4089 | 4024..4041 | -1.00 angstroms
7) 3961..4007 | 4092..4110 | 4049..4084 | -4.11 angstroms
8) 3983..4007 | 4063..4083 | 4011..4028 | -2.18 angstroms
